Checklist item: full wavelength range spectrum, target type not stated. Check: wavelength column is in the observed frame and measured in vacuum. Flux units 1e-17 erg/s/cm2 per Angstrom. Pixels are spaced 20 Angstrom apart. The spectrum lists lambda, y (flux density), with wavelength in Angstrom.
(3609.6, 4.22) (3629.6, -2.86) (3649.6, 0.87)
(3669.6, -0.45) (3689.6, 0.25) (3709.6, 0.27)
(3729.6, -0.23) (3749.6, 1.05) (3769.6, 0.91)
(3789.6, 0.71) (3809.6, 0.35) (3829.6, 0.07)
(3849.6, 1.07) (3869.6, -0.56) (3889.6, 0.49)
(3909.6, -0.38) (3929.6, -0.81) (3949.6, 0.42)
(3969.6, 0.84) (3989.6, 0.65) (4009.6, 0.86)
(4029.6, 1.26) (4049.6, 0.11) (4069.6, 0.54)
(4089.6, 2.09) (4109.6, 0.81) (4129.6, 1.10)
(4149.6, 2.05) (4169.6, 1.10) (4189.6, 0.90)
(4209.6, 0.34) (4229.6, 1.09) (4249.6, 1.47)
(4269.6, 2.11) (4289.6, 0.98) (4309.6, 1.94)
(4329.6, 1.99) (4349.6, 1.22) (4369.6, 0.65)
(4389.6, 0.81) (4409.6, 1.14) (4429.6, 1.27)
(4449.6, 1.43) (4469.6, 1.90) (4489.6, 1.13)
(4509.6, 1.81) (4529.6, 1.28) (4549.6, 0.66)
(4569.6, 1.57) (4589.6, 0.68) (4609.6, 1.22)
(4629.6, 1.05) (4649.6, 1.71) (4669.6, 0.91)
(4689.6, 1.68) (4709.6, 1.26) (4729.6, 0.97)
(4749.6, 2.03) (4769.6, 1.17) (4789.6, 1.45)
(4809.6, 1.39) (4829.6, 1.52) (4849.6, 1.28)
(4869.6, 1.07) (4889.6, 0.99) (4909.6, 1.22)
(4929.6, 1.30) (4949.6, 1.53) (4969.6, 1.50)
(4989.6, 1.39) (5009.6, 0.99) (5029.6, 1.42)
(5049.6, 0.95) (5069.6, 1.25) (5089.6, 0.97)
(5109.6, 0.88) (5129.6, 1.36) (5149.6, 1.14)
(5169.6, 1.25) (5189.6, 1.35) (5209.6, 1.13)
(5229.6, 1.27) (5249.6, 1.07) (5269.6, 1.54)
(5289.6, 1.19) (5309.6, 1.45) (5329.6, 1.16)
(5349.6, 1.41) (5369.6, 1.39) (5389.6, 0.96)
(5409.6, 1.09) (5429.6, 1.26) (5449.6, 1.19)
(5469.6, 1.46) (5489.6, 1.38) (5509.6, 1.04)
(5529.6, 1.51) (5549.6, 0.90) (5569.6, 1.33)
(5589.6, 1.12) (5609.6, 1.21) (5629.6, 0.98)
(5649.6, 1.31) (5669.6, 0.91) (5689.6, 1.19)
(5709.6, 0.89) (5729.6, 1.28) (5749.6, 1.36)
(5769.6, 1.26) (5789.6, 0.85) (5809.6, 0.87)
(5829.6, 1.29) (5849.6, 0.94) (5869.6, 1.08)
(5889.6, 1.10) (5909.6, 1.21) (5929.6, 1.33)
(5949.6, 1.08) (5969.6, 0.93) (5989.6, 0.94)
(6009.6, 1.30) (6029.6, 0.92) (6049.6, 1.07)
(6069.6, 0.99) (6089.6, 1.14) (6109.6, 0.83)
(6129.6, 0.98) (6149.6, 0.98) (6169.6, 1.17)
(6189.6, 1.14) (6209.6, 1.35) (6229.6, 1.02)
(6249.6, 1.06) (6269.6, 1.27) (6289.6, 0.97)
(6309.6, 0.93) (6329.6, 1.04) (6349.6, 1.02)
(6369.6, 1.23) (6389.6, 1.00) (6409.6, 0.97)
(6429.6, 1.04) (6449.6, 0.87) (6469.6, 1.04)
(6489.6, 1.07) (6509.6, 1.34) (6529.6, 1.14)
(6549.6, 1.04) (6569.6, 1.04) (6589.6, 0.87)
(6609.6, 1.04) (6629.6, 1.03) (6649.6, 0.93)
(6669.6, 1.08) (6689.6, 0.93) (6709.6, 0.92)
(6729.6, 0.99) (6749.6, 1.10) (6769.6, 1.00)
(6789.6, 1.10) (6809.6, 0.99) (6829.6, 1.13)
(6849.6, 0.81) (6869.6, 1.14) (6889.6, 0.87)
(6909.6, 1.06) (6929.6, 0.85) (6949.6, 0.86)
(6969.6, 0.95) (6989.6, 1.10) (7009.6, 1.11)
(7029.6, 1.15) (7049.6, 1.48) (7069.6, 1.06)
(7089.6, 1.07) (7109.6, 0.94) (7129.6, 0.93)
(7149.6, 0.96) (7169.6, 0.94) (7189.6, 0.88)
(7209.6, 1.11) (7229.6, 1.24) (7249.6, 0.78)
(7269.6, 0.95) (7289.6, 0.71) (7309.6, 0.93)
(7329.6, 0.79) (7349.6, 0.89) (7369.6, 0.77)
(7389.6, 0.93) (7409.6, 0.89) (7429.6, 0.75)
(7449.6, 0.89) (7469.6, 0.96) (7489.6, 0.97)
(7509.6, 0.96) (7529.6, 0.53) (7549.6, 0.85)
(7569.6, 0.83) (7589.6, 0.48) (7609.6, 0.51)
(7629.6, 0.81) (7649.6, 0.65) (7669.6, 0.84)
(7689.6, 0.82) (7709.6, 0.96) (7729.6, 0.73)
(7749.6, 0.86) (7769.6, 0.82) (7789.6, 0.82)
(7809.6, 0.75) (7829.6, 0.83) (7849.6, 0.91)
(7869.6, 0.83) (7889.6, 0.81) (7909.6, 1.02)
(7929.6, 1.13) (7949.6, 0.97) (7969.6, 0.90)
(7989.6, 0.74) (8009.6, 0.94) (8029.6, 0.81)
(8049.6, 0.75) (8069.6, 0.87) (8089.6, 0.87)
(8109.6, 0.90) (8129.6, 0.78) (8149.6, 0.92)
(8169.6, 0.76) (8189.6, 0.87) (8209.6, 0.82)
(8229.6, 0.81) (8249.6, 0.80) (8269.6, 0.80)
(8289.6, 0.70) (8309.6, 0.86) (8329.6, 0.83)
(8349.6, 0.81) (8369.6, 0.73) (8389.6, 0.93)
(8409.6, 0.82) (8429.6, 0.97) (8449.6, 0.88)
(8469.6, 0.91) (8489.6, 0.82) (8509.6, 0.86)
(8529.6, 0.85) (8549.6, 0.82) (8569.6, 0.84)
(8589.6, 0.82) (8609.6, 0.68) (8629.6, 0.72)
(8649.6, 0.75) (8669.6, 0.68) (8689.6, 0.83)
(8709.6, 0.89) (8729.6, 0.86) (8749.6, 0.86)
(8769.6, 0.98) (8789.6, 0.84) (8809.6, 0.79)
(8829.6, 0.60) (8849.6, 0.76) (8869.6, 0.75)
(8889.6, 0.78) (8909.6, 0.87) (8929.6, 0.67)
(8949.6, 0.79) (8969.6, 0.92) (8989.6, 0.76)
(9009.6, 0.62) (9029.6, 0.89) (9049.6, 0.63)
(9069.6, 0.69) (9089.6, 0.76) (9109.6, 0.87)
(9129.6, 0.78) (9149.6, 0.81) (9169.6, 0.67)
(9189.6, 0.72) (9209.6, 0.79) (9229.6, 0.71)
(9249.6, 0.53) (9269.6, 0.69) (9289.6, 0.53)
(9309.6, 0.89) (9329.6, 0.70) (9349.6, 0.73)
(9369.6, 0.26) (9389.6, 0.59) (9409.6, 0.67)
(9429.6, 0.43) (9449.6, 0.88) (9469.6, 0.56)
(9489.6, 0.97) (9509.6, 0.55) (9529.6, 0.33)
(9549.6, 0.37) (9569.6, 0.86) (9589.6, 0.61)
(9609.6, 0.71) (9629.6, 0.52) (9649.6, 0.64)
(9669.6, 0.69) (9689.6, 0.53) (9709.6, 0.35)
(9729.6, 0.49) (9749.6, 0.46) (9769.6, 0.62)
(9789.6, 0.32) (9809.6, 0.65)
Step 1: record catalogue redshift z 0.07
